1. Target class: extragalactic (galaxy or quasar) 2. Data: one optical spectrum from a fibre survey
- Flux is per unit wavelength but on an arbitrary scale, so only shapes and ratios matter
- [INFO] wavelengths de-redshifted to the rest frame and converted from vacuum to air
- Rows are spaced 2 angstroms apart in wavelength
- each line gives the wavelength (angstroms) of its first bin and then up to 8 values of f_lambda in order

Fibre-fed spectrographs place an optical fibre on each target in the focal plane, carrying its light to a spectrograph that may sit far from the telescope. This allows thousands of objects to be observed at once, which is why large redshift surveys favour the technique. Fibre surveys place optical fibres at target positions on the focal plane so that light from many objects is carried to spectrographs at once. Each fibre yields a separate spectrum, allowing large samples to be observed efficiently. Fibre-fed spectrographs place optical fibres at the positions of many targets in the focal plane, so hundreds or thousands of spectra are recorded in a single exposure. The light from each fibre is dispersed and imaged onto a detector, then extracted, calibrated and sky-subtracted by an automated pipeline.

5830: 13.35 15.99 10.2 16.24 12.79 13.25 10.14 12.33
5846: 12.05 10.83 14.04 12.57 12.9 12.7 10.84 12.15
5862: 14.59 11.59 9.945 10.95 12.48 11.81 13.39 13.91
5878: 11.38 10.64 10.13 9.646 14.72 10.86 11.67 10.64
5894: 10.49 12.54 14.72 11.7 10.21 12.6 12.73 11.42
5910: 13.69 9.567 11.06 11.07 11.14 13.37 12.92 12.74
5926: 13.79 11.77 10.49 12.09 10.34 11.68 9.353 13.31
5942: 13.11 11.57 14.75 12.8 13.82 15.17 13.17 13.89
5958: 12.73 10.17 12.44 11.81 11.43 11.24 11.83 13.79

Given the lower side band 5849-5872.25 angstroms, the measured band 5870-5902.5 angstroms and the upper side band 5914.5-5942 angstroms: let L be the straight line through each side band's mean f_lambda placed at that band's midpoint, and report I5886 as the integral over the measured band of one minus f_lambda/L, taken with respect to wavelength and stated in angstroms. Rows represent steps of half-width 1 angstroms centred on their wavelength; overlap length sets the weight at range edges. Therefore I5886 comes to 0.7 angstroms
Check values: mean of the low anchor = 12.2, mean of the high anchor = 11.9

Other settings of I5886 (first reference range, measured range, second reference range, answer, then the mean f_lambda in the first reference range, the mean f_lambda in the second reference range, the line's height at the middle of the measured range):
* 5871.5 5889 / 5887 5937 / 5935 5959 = 2.21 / 11.8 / 12.9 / 12.4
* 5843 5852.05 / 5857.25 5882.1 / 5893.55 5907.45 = 0.76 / 12.3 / 12.2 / 12.3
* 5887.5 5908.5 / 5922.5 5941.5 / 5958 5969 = -0.21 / 11.8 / 11.5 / 11.7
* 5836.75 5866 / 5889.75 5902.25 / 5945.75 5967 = 0.73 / 12.3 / 12.9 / 12.5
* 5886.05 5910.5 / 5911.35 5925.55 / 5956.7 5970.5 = 0.10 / 12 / 11.7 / 11.9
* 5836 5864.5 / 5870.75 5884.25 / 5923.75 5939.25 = 0.53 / 12.5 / 11.5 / 12.2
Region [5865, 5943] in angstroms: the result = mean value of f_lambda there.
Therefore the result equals 11.8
